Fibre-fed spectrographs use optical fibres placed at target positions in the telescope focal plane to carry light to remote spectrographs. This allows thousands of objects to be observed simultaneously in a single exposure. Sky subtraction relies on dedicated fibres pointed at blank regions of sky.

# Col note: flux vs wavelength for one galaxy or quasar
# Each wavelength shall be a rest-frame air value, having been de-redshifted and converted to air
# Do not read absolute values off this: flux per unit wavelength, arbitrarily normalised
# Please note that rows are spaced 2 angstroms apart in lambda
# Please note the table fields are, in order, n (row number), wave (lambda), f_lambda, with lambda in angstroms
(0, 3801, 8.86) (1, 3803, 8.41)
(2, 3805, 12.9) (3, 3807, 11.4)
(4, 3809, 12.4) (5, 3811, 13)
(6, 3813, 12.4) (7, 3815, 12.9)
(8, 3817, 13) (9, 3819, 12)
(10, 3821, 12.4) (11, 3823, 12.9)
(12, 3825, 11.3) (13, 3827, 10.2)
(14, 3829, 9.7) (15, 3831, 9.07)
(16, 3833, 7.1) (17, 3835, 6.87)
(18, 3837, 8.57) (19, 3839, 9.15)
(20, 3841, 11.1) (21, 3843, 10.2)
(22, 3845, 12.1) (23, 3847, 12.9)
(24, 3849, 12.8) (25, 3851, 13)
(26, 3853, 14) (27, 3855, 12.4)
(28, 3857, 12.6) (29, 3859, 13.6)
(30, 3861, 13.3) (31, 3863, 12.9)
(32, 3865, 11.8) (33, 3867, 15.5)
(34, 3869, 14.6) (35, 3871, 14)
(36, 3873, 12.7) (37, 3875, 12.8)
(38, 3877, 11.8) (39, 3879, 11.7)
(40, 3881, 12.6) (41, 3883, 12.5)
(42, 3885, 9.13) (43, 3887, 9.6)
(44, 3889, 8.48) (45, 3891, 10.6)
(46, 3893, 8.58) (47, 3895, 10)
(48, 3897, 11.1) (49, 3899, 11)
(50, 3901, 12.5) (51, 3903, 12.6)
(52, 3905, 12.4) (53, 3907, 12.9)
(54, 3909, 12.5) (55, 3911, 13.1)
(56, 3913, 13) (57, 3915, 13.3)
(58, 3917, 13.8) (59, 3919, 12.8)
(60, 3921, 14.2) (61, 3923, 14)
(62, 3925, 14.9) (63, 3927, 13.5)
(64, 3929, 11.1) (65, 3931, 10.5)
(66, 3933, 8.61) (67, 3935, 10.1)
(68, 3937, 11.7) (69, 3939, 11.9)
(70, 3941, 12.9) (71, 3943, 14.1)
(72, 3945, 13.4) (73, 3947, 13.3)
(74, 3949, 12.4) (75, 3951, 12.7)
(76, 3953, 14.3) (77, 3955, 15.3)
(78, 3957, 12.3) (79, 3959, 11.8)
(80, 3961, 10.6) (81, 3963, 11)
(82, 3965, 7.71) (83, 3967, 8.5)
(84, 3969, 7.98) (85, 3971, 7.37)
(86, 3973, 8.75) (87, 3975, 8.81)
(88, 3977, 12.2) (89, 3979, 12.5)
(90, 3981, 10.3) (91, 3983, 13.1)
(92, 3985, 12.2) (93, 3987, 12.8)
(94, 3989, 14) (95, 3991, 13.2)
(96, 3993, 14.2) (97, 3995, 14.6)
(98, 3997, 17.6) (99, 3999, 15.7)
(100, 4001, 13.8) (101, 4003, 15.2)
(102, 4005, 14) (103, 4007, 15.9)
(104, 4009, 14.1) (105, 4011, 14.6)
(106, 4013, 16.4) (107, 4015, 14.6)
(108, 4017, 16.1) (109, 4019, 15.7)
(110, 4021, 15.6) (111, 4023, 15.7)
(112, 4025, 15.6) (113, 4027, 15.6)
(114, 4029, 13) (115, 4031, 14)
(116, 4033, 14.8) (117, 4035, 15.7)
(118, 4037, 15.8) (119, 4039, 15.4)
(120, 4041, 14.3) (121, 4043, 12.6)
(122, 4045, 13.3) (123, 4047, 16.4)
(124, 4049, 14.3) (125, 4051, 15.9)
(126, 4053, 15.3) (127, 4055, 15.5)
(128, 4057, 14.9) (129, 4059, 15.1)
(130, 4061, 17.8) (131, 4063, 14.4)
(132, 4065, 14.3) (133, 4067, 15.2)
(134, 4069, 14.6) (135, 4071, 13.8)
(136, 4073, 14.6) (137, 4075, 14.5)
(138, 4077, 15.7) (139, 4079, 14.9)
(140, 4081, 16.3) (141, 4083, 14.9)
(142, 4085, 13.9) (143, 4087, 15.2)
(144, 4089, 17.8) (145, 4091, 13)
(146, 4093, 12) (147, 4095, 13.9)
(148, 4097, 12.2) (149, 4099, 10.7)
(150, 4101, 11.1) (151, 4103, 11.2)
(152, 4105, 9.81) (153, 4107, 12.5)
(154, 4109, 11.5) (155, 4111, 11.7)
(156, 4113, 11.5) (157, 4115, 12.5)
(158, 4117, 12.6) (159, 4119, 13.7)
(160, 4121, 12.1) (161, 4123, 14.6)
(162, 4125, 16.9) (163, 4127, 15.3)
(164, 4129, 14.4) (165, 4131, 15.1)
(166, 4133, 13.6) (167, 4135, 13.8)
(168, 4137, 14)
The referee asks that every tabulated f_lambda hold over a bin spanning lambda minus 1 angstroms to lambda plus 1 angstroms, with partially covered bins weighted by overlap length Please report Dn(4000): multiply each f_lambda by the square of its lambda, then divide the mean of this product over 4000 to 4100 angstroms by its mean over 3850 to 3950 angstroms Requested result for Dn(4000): 1.3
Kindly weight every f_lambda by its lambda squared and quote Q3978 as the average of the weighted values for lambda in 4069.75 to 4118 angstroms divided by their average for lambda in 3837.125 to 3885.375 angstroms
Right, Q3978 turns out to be 1.20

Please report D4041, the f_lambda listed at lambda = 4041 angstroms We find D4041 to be 14.3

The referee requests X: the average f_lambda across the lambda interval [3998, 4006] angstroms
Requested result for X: 14.7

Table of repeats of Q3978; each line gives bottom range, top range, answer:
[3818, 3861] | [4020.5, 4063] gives 1.49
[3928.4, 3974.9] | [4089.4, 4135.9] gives 1.25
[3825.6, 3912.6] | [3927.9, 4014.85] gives 1.14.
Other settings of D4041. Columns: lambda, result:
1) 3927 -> 13.5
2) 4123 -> 14.6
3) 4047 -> 16.4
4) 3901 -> 12.5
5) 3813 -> 12.4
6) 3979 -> 12.5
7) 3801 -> 8.86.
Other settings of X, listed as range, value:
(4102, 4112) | 11.3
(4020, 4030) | 15.1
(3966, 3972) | 7.95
